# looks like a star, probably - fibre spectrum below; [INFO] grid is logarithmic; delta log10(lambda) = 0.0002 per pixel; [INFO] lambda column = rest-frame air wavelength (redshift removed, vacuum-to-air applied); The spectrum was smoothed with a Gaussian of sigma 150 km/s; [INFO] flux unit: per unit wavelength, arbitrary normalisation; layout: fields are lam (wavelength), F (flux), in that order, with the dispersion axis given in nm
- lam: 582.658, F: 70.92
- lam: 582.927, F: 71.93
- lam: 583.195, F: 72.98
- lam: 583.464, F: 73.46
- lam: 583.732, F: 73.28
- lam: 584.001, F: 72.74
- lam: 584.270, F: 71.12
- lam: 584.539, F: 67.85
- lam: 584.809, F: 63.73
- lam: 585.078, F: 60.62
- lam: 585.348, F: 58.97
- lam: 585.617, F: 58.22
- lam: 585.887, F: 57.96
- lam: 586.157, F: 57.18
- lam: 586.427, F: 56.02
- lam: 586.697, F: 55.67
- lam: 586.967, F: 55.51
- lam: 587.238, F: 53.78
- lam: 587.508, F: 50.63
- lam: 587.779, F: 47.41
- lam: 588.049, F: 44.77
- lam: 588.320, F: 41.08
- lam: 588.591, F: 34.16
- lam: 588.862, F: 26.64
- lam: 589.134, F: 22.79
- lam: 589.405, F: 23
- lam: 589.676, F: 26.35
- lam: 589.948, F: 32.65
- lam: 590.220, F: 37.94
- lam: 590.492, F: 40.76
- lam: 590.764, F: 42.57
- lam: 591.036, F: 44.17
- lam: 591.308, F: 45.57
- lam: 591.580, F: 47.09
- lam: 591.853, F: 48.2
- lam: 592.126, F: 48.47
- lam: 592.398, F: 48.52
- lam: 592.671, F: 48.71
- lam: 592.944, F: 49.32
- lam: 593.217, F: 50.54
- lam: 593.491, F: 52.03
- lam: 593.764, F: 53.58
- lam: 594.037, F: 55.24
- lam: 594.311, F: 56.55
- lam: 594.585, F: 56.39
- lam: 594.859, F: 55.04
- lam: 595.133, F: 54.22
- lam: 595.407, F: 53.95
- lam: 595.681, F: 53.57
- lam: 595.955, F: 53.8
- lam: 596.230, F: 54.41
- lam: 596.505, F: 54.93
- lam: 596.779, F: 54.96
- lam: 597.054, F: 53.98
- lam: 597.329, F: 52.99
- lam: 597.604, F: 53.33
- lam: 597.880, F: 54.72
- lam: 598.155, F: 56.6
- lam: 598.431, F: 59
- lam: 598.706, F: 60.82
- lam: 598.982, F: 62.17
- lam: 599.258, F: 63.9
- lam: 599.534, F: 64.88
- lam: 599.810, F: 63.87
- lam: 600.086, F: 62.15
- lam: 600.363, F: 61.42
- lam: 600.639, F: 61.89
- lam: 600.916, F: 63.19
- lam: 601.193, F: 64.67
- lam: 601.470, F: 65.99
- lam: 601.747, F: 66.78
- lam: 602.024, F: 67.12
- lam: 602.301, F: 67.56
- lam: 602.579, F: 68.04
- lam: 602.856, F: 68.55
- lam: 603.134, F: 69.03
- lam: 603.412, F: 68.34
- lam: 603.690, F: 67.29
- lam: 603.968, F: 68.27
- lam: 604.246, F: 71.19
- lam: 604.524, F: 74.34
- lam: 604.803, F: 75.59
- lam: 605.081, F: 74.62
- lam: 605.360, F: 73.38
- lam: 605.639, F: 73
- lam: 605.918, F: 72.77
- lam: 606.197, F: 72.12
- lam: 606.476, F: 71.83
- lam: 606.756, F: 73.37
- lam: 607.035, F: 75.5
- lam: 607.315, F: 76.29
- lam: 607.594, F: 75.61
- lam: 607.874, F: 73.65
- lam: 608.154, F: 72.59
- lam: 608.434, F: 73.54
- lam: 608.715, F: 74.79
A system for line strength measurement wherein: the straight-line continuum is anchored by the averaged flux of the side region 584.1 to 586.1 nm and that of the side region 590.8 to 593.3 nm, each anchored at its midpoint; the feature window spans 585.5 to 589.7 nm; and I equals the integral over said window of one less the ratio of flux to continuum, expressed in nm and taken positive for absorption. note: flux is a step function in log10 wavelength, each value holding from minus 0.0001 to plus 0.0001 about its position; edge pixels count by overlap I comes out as 0.94 nm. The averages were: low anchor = 62.6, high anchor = 47.6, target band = 44.8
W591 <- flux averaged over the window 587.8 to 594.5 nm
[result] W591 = 42.7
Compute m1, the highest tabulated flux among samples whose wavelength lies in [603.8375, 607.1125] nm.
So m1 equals 75.59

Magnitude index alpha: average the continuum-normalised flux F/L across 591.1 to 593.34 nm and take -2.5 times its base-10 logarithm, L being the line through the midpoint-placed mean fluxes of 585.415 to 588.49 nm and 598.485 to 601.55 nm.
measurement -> 0.18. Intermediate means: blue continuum 52.5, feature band 48.2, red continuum 63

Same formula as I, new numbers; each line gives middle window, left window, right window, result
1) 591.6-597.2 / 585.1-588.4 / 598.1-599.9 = 0.573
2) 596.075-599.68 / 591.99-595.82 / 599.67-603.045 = 0.116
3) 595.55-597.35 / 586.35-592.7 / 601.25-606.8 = 0.050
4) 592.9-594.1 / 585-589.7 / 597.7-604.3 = 0.051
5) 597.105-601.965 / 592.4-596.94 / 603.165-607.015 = 0.087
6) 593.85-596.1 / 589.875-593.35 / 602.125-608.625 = -0.136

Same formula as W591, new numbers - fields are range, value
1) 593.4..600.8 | 57.1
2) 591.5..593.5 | 49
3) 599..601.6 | 63.5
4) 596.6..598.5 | 54.9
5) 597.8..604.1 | 64.3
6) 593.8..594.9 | 55.7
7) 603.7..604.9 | 71.7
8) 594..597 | 54.8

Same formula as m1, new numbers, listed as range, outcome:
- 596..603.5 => 69.03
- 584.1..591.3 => 71.12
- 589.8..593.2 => 49.32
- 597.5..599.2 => 62.17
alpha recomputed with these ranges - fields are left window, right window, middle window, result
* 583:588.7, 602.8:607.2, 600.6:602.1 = 0.07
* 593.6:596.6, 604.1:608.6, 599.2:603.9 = 0.00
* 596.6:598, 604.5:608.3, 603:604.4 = -0.01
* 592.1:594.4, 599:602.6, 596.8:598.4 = 0.08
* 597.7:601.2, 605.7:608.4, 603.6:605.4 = -0.04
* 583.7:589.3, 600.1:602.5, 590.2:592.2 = 0.27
